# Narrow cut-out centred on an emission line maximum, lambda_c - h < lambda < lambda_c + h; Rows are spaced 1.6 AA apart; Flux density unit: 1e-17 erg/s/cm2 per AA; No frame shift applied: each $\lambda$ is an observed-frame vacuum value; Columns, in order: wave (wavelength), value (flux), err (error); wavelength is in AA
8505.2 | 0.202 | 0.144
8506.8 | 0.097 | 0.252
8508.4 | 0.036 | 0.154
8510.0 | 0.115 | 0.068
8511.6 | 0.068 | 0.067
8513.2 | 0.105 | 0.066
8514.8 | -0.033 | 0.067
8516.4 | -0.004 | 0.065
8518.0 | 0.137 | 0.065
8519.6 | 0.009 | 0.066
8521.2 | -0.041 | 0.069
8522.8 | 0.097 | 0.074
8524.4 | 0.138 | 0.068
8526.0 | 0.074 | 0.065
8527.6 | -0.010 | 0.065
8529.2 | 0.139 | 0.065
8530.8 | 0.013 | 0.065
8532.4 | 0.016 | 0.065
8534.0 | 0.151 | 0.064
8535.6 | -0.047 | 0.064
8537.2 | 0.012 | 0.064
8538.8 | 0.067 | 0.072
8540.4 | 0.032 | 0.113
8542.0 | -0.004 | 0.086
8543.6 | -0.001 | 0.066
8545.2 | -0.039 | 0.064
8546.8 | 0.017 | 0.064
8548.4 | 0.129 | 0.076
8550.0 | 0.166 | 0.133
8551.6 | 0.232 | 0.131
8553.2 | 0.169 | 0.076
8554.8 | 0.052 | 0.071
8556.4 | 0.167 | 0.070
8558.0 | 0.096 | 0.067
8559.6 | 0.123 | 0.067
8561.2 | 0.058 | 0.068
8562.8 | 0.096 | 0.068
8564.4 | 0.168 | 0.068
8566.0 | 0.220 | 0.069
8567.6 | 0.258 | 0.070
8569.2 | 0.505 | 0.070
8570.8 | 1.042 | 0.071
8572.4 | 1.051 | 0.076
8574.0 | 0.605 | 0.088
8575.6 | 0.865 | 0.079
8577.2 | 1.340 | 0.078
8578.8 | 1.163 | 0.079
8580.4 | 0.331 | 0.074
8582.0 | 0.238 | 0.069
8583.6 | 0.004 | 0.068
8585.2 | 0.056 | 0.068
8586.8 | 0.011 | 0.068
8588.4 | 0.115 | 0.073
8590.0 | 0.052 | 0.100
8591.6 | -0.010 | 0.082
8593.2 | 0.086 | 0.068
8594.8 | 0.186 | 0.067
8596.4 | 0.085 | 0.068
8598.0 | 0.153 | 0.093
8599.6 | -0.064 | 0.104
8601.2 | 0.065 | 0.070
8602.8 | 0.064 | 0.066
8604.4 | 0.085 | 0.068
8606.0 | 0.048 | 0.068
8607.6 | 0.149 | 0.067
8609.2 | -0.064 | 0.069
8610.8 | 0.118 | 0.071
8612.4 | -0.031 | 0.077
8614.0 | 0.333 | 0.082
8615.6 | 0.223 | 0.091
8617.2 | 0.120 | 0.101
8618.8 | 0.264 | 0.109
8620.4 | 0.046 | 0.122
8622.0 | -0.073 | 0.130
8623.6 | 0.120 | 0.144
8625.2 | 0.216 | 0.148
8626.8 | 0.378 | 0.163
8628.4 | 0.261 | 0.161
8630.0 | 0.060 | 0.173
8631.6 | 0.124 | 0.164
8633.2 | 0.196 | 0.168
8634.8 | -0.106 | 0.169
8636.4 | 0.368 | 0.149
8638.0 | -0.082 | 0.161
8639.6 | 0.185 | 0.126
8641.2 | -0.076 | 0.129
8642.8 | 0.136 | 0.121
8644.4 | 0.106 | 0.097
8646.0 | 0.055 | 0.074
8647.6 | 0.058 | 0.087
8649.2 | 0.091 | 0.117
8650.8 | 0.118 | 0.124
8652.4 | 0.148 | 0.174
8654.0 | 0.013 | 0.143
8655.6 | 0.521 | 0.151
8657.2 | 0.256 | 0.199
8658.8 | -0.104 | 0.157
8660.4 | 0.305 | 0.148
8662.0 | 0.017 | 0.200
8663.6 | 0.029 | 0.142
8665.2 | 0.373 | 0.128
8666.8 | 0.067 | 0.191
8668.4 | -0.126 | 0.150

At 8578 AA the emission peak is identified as [O II]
